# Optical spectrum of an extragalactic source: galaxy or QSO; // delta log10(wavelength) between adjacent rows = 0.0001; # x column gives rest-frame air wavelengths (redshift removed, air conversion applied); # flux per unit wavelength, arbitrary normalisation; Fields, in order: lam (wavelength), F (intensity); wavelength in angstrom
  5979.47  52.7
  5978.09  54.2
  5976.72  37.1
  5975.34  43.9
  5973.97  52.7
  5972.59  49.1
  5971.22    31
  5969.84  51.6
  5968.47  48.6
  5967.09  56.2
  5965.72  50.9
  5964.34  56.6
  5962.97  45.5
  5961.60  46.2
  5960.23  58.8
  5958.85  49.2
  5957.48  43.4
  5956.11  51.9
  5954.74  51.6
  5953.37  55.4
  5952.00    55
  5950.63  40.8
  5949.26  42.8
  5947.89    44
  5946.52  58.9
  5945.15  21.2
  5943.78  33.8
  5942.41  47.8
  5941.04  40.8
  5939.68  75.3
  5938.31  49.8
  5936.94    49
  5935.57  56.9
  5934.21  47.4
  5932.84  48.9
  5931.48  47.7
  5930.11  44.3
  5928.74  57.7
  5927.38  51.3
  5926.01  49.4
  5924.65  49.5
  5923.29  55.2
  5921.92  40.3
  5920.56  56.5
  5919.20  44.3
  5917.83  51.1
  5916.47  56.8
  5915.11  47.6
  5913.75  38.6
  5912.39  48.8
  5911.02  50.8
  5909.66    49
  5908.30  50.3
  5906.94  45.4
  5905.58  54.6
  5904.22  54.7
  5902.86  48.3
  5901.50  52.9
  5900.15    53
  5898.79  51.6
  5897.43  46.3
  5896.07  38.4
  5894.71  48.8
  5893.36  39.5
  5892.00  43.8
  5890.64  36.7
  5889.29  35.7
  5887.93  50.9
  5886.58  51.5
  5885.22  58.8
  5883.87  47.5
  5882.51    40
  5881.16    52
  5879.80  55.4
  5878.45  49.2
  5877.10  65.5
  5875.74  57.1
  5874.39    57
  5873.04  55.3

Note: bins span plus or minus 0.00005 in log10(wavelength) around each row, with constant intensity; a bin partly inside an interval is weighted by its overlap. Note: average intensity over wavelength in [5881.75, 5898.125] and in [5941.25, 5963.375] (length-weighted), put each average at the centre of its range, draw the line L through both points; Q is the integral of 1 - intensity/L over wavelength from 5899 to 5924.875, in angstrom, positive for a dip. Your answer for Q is -2.5 angstrom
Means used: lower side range 44.9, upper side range 46.5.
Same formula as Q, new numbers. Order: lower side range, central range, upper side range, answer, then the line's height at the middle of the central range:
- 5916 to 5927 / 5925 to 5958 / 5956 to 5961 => 1.23 angstrom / 50.5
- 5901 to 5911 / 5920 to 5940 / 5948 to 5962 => -0.58 angstrom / 50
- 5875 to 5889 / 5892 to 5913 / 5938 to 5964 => 0.98 angstrom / 51.1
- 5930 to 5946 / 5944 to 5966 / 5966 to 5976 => -0.21 angstrom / 47.4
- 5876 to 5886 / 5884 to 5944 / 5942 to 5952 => -2.27 angstrom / 47.4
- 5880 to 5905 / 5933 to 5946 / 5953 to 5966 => 0.70 angstrom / 49.8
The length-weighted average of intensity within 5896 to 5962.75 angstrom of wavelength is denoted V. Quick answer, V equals 49.1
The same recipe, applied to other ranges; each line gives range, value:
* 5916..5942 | 51.1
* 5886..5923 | 47.7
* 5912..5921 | 48.9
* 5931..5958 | 48.2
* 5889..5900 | 43.3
